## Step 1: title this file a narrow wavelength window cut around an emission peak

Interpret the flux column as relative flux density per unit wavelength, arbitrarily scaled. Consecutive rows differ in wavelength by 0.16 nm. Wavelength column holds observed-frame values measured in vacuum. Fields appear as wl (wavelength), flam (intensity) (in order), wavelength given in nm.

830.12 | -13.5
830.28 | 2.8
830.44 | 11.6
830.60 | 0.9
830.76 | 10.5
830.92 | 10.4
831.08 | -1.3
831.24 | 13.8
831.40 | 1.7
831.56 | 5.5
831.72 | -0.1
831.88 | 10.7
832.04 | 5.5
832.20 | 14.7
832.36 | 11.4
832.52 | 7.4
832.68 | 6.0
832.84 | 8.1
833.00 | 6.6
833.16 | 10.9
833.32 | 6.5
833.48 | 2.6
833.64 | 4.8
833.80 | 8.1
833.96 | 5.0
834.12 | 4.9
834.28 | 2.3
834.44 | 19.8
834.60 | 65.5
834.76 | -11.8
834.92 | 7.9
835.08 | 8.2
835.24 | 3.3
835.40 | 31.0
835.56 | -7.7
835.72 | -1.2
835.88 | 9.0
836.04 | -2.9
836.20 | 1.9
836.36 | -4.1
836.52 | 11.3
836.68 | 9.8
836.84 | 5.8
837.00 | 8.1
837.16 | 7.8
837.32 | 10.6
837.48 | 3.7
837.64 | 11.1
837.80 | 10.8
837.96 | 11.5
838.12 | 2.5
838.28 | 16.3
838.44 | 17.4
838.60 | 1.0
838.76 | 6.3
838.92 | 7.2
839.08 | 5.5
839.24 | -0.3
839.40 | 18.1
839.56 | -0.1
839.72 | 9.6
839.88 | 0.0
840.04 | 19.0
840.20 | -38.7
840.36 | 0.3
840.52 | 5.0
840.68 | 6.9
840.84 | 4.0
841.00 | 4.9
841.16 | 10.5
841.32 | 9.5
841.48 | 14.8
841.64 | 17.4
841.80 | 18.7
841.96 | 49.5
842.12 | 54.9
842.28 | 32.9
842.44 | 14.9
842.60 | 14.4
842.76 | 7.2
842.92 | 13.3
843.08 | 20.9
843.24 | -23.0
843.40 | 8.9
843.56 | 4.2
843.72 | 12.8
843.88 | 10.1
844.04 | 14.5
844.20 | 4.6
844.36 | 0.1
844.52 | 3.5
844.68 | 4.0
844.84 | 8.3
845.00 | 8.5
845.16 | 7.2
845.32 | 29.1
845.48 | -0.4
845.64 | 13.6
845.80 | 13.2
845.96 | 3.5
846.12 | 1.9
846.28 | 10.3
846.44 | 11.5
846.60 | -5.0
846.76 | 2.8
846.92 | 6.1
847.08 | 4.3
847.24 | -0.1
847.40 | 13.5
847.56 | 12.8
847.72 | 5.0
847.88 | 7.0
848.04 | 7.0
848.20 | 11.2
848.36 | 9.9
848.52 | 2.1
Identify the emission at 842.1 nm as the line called Hgamma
